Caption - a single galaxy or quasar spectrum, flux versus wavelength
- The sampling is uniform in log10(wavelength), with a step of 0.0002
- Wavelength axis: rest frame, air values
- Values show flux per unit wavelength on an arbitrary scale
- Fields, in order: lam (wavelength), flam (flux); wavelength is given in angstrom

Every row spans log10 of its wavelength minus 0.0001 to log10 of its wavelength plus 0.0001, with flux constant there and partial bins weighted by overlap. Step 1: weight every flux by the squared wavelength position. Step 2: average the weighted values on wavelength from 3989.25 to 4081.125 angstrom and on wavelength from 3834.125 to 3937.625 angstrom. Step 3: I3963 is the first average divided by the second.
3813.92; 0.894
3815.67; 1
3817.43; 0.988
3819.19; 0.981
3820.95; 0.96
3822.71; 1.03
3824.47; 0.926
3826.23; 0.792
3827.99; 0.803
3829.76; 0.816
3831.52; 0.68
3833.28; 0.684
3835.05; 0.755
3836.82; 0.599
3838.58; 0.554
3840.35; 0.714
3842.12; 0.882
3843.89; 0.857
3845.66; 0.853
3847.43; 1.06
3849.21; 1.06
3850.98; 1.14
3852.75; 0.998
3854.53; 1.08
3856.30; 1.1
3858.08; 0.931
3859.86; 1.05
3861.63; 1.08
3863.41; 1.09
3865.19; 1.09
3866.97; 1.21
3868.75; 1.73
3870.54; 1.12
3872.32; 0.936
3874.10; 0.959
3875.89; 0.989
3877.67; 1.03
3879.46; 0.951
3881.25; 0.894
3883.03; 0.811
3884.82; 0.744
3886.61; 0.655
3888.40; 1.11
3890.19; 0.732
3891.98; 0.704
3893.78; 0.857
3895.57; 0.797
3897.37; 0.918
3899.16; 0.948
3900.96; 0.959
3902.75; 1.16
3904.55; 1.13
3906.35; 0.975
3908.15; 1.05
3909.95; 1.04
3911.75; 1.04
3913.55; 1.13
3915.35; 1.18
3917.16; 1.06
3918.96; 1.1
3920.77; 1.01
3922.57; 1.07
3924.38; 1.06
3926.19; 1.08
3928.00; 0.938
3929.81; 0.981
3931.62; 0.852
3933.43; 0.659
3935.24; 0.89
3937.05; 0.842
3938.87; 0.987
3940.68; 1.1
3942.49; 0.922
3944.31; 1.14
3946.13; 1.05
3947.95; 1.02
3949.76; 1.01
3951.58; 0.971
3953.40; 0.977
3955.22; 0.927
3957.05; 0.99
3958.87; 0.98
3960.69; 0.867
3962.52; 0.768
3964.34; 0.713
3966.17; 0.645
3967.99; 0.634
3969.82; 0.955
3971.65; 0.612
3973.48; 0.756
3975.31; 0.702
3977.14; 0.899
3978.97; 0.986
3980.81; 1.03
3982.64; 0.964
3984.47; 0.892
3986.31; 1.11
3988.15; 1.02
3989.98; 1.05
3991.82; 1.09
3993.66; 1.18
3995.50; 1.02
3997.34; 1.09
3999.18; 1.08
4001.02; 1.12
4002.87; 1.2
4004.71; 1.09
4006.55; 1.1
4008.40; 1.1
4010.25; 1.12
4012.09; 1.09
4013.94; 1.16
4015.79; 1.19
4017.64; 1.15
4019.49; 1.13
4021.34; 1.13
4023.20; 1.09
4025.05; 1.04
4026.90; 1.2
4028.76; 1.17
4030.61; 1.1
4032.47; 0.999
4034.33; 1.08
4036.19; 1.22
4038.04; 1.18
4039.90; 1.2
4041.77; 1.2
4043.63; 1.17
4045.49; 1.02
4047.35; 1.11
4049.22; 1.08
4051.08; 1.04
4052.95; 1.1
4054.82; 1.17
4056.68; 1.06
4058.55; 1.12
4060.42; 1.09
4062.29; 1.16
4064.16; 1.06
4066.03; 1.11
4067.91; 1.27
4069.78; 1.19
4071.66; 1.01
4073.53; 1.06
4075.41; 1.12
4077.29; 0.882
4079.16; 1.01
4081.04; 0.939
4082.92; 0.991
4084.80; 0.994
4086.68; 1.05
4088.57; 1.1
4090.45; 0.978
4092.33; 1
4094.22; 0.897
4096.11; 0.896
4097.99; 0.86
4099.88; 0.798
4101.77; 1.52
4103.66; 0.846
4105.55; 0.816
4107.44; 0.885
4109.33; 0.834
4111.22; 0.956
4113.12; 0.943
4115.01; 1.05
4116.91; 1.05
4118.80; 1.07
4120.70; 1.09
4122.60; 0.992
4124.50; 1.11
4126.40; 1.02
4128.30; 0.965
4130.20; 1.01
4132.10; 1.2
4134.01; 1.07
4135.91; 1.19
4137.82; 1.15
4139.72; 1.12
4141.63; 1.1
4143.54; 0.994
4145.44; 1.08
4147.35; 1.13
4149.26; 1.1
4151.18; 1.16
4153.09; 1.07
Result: 1.23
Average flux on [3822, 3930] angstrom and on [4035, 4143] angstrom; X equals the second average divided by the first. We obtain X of 1.1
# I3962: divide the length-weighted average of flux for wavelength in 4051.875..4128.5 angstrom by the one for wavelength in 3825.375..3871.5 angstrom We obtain 1.08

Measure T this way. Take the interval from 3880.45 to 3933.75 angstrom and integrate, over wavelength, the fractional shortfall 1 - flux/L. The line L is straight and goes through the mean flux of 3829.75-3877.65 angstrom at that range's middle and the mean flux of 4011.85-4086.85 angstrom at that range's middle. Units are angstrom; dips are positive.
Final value 2.5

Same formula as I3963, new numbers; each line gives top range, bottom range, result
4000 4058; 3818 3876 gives 1.29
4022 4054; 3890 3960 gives 1.20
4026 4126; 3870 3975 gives 1.22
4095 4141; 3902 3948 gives 1.10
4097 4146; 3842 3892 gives 1.17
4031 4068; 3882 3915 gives 1.29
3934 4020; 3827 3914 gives 1.10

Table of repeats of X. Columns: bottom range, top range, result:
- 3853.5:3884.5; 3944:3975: 0.83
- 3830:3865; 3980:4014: 1.19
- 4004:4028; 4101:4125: 0.90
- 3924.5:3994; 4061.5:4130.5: 1.10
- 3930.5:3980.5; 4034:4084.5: 1.24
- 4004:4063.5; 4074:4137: 0.90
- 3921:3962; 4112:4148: 1.11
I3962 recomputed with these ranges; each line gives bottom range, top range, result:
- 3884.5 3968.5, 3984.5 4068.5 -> 1.18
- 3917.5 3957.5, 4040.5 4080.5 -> 1.12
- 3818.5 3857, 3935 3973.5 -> 1.03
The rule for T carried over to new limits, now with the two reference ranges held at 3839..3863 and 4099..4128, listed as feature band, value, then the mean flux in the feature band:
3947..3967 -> 1.8 angstrom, 0.898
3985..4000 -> -1.3 angstrom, 1.07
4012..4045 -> -4.9 angstrom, 1.14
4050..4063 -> -1.4 angstrom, 1.1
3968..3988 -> 2.1 angstrom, 0.884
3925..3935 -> 0.8 angstrom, 0.905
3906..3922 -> -1.4 angstrom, 1.07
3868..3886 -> -0.4 angstrom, 1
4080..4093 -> -0.1 angstrom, 1.01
